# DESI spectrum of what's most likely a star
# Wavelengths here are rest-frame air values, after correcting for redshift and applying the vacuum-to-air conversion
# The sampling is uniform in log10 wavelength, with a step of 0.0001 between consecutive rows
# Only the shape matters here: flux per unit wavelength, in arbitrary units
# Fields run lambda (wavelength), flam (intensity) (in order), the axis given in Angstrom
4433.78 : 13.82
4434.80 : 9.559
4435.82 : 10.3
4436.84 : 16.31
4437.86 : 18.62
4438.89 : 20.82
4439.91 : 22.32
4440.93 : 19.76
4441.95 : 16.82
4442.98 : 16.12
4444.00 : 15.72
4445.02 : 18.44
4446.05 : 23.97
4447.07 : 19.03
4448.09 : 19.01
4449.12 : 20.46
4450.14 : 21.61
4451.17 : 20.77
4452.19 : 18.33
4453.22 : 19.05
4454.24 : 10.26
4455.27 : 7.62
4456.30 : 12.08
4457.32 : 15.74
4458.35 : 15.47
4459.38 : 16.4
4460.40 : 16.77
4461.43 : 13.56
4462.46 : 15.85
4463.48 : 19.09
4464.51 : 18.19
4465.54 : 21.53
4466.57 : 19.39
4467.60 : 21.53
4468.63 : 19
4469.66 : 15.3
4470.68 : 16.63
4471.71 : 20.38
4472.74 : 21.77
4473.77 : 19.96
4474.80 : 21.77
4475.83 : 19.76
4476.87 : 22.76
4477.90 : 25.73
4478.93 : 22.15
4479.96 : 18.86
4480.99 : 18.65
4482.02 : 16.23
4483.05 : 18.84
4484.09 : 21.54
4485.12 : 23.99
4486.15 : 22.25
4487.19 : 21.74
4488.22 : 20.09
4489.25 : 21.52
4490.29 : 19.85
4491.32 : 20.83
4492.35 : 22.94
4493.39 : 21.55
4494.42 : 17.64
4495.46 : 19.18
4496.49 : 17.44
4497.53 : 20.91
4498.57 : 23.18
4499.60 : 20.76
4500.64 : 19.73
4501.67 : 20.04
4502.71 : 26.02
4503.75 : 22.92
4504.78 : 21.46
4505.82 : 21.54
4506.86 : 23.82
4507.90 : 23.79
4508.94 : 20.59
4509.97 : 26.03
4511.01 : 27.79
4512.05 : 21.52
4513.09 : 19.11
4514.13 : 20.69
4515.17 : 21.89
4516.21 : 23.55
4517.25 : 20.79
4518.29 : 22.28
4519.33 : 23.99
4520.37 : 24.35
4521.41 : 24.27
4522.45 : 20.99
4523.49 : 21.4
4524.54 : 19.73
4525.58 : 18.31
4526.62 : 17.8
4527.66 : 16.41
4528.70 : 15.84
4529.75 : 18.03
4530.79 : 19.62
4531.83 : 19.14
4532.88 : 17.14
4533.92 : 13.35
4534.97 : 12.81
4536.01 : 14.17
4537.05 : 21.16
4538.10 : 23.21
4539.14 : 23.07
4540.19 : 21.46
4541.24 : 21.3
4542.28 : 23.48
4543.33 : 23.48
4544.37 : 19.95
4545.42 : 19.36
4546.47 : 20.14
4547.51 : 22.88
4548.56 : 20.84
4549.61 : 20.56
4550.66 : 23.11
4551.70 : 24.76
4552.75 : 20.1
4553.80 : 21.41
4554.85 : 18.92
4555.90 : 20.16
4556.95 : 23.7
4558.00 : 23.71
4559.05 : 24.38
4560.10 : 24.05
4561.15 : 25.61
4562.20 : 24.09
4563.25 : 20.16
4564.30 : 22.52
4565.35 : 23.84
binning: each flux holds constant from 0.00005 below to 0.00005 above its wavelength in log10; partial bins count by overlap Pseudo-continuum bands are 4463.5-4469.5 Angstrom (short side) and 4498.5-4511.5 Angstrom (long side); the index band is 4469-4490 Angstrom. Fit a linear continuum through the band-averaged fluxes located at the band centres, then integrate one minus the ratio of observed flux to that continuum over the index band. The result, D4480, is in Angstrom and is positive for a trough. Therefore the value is 0.21 Angstrom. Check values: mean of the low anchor 19.6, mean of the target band 20.5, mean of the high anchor 22.9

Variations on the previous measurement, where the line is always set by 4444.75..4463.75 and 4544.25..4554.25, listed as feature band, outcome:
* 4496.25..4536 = -1.86 Angstrom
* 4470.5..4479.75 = -1.73 Angstrom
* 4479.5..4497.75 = -1.63 Angstrom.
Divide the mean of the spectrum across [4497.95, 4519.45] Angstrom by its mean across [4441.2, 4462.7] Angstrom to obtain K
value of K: 1.33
